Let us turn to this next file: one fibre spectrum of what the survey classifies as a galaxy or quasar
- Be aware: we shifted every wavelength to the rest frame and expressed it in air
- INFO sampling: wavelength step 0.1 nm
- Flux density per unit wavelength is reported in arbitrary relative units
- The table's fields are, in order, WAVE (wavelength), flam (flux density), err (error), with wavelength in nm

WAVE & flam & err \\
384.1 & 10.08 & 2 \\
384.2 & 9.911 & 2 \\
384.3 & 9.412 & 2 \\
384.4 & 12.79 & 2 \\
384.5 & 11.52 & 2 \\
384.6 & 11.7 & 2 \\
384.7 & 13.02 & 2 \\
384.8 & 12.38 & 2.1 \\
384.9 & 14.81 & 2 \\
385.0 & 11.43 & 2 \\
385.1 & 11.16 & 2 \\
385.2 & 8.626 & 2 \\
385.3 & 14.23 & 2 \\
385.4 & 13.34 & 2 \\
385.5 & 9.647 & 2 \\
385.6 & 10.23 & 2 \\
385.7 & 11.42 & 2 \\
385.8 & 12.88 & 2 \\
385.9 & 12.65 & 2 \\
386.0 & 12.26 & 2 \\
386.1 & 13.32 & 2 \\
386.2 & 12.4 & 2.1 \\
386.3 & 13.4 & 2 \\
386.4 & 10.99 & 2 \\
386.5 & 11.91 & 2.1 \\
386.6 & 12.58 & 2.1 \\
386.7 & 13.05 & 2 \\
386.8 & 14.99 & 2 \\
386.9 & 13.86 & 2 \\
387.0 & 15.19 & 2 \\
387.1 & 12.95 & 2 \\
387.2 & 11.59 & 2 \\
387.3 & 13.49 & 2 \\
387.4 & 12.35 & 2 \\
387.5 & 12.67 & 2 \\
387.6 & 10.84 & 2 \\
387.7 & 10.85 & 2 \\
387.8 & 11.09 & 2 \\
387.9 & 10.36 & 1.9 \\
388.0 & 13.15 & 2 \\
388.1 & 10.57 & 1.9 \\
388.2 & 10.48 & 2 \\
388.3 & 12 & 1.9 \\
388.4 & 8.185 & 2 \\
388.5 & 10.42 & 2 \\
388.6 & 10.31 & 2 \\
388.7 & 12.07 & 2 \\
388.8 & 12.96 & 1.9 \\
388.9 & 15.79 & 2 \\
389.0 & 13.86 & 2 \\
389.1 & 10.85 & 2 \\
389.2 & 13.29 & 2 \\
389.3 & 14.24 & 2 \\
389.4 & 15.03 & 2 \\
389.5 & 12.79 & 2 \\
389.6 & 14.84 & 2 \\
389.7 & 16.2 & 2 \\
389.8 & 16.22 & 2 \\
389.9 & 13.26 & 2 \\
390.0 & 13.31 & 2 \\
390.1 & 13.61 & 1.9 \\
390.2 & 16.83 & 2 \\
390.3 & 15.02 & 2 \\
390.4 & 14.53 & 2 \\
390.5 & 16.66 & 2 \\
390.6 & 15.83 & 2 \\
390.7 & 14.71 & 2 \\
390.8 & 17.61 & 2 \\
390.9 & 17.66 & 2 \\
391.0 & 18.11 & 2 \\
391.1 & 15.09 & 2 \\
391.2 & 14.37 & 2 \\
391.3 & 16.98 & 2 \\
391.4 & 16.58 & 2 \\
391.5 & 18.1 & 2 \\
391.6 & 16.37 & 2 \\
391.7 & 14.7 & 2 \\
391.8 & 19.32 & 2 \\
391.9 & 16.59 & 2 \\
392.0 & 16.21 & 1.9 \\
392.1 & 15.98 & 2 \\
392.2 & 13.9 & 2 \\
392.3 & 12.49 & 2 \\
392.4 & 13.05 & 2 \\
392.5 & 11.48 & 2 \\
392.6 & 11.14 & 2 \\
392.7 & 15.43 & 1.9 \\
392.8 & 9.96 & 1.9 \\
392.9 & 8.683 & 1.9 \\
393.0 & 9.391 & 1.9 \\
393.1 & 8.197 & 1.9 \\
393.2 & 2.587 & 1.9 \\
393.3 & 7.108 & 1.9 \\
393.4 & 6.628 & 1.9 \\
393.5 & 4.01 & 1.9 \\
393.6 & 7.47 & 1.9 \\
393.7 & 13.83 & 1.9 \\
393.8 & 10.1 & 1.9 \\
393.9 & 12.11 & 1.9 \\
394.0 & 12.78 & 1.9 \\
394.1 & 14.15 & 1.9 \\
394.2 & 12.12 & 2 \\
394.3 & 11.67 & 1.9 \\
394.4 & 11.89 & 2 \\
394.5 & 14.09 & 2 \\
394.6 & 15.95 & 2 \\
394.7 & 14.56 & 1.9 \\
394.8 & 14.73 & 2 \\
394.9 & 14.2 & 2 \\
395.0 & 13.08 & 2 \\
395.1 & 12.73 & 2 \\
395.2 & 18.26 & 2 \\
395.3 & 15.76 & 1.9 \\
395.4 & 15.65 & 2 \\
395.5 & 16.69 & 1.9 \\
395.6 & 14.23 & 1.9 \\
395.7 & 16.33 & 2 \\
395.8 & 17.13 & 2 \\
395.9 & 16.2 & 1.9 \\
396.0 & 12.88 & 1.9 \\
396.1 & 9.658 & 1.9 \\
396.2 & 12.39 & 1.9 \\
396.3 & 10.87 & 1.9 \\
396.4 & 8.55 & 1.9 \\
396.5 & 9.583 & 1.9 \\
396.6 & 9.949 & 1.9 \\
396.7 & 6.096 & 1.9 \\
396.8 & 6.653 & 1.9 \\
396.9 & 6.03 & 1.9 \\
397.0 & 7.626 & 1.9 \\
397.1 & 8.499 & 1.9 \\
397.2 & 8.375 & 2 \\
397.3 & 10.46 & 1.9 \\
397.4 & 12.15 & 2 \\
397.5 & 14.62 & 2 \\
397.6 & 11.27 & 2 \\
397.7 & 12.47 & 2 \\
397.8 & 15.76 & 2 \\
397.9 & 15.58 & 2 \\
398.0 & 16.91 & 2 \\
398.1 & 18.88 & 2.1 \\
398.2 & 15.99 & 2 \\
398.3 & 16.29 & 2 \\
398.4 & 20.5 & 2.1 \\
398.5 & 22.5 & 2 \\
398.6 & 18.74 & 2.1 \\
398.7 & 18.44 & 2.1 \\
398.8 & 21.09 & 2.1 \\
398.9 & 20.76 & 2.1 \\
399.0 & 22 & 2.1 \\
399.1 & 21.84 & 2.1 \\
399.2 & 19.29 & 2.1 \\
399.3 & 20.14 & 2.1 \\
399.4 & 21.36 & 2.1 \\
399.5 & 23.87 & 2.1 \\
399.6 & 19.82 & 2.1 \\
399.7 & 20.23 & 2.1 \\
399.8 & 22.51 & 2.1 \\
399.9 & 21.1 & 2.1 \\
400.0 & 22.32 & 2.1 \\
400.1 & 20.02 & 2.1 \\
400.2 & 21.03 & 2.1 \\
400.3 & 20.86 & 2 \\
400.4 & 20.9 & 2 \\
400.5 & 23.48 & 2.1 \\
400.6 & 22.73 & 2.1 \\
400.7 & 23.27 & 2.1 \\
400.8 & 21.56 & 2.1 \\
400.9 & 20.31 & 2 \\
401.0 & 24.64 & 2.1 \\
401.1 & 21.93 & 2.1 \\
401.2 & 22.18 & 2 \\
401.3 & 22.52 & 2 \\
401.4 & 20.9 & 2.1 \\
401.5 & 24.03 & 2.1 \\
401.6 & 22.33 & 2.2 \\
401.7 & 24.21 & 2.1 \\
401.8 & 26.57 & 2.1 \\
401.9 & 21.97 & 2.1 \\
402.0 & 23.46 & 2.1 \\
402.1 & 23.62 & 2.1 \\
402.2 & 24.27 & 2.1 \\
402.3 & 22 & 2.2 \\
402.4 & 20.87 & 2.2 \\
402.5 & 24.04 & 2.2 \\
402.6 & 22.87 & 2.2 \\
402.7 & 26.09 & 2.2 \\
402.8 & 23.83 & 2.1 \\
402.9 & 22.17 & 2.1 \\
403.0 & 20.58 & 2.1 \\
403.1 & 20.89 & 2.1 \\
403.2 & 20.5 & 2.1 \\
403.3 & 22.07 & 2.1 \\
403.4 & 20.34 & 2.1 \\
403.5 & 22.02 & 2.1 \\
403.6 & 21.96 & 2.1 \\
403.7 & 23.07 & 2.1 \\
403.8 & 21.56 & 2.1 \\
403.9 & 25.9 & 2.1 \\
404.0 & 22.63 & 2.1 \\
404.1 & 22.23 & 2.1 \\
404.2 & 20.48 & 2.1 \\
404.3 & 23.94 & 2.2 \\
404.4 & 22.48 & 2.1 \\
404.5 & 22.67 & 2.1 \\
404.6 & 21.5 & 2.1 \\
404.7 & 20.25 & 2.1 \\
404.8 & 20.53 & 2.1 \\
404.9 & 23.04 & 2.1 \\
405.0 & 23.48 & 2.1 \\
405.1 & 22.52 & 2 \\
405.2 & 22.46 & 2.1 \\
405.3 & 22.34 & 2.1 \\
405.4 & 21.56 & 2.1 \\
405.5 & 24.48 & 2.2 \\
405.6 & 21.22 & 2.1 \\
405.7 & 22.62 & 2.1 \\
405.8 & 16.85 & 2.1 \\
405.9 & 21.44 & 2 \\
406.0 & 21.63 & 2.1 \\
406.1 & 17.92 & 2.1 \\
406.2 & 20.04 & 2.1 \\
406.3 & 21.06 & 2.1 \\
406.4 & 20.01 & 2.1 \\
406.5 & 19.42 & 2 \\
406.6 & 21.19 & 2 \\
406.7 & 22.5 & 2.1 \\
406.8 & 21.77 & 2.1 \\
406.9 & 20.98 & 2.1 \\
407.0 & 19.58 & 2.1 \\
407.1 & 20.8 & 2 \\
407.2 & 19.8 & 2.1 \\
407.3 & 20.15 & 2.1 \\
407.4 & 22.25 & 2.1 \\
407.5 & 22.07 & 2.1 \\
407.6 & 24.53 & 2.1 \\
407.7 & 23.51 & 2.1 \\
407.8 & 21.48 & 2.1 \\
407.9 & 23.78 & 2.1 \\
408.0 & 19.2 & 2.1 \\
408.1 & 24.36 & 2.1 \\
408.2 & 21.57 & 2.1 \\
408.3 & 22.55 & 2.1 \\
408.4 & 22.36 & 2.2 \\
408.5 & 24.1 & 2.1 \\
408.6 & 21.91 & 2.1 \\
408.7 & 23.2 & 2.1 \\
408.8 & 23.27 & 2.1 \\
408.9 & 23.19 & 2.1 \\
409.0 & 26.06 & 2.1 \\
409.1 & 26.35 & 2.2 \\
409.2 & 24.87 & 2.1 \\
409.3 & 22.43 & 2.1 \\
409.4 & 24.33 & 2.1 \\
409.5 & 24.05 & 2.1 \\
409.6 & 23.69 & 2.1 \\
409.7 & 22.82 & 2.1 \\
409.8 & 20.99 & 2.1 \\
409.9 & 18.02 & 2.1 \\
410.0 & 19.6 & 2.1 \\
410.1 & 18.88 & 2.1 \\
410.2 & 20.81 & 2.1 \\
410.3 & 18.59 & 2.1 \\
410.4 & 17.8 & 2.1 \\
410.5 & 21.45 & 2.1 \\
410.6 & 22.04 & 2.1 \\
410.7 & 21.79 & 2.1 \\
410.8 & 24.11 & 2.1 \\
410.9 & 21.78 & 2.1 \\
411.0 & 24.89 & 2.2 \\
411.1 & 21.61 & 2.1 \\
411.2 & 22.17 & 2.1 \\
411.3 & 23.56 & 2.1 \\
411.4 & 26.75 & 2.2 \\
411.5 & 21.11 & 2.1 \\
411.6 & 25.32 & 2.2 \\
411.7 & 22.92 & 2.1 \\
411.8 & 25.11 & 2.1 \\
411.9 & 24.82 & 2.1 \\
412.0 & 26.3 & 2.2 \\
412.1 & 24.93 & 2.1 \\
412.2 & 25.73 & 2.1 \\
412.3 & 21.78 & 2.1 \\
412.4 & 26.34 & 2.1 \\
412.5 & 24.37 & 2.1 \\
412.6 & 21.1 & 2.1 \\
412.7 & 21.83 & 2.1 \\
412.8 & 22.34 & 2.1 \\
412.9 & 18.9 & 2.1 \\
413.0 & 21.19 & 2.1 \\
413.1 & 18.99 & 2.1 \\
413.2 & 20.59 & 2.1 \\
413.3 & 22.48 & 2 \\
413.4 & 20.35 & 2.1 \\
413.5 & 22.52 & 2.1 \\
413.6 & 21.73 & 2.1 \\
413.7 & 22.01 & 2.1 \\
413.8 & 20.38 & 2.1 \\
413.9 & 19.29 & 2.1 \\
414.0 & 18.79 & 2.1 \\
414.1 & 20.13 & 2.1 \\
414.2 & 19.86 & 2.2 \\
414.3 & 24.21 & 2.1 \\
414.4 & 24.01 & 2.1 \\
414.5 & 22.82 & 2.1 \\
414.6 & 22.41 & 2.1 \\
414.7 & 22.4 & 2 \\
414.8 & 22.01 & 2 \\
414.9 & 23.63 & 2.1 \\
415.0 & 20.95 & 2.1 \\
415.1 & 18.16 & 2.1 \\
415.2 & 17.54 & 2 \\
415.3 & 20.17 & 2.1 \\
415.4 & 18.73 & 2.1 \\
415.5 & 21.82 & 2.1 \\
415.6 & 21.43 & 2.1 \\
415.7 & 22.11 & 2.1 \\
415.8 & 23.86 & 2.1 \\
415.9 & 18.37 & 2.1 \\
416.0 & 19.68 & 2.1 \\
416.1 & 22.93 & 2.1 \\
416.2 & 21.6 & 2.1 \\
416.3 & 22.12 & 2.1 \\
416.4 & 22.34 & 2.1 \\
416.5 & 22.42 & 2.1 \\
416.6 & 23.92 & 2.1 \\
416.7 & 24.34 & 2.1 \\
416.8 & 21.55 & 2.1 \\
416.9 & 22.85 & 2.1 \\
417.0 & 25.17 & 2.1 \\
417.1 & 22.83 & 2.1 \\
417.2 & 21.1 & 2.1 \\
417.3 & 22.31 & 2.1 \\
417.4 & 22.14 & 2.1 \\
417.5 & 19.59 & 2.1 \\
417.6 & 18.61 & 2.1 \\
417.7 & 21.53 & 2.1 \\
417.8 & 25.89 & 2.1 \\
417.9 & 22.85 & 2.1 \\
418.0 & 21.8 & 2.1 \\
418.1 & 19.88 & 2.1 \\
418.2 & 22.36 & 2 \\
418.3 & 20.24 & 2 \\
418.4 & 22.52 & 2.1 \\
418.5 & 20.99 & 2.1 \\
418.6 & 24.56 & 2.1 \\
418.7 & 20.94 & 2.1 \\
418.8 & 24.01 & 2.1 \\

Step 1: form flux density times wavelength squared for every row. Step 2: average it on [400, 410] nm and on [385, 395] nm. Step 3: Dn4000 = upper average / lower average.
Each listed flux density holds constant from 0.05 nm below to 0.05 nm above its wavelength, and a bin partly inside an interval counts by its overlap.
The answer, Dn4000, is 1.9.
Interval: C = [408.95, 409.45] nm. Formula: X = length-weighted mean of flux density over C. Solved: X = 24.8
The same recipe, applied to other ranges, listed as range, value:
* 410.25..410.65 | 20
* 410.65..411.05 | 23.1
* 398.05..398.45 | 17.9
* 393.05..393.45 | 6.13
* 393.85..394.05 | 12.4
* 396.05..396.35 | 11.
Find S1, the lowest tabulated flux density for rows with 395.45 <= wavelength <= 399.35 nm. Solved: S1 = 6.03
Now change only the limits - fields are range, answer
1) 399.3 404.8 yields 19.82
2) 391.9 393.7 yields 2.587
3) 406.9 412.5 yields 17.8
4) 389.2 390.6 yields 12.79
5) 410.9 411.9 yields 21.11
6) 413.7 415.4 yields 17.54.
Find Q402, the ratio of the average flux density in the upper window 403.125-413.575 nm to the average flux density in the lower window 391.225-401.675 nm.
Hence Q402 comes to 1.4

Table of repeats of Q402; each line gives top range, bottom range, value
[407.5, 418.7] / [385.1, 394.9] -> 1.72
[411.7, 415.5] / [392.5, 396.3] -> 1.79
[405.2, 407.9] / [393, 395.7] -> 1.75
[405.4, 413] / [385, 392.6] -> 1.65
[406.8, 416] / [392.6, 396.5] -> 1.82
